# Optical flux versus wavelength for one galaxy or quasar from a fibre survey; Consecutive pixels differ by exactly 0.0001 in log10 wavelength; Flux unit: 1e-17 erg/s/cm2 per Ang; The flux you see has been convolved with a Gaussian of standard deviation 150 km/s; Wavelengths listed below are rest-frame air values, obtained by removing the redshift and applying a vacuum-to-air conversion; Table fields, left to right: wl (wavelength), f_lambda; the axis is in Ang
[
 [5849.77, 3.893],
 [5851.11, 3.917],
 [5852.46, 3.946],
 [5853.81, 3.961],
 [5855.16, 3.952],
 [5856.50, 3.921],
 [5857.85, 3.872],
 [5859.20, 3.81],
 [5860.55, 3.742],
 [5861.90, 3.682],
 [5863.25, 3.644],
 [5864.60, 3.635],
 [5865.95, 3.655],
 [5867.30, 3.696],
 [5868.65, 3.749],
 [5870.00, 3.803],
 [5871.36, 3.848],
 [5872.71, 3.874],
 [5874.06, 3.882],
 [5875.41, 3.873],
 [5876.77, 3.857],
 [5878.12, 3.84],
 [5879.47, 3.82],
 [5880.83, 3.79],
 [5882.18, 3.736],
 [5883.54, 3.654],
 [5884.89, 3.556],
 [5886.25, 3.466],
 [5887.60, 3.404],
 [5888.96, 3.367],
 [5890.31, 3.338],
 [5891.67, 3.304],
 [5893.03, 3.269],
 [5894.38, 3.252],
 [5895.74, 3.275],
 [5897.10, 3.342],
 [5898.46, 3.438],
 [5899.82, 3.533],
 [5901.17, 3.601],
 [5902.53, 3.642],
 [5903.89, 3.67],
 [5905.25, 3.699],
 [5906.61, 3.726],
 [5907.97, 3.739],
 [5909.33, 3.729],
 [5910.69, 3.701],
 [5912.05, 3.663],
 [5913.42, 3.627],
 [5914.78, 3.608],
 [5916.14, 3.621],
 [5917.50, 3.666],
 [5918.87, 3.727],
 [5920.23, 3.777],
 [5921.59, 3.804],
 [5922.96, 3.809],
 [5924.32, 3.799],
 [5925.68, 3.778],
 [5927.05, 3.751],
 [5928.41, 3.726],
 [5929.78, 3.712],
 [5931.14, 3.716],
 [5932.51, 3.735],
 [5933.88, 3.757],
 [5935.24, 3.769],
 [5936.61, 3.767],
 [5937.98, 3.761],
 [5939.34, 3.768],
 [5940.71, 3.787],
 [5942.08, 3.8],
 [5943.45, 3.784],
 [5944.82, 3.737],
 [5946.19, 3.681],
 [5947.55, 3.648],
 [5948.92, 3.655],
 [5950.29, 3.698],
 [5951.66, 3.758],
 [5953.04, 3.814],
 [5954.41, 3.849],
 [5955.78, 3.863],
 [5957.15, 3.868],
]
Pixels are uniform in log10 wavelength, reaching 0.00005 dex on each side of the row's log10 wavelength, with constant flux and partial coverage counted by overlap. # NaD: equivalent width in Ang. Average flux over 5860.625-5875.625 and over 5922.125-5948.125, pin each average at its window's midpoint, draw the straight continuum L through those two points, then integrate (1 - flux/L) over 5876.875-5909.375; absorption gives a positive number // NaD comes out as 1.8 Ang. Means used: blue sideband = 3.75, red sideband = 3.75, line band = 3.55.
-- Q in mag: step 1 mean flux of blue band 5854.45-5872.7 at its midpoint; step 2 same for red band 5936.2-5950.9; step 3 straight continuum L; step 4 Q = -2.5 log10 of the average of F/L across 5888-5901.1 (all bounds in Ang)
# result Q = 0.122 mag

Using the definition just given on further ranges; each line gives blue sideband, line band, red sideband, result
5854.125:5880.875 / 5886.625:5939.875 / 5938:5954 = 0.041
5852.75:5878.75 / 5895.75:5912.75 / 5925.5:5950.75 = 0.048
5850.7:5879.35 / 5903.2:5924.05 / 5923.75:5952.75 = 0.018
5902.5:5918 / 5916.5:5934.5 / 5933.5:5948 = -0.009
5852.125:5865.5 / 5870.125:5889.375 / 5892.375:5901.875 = -0.040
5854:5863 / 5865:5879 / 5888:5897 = -0.054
